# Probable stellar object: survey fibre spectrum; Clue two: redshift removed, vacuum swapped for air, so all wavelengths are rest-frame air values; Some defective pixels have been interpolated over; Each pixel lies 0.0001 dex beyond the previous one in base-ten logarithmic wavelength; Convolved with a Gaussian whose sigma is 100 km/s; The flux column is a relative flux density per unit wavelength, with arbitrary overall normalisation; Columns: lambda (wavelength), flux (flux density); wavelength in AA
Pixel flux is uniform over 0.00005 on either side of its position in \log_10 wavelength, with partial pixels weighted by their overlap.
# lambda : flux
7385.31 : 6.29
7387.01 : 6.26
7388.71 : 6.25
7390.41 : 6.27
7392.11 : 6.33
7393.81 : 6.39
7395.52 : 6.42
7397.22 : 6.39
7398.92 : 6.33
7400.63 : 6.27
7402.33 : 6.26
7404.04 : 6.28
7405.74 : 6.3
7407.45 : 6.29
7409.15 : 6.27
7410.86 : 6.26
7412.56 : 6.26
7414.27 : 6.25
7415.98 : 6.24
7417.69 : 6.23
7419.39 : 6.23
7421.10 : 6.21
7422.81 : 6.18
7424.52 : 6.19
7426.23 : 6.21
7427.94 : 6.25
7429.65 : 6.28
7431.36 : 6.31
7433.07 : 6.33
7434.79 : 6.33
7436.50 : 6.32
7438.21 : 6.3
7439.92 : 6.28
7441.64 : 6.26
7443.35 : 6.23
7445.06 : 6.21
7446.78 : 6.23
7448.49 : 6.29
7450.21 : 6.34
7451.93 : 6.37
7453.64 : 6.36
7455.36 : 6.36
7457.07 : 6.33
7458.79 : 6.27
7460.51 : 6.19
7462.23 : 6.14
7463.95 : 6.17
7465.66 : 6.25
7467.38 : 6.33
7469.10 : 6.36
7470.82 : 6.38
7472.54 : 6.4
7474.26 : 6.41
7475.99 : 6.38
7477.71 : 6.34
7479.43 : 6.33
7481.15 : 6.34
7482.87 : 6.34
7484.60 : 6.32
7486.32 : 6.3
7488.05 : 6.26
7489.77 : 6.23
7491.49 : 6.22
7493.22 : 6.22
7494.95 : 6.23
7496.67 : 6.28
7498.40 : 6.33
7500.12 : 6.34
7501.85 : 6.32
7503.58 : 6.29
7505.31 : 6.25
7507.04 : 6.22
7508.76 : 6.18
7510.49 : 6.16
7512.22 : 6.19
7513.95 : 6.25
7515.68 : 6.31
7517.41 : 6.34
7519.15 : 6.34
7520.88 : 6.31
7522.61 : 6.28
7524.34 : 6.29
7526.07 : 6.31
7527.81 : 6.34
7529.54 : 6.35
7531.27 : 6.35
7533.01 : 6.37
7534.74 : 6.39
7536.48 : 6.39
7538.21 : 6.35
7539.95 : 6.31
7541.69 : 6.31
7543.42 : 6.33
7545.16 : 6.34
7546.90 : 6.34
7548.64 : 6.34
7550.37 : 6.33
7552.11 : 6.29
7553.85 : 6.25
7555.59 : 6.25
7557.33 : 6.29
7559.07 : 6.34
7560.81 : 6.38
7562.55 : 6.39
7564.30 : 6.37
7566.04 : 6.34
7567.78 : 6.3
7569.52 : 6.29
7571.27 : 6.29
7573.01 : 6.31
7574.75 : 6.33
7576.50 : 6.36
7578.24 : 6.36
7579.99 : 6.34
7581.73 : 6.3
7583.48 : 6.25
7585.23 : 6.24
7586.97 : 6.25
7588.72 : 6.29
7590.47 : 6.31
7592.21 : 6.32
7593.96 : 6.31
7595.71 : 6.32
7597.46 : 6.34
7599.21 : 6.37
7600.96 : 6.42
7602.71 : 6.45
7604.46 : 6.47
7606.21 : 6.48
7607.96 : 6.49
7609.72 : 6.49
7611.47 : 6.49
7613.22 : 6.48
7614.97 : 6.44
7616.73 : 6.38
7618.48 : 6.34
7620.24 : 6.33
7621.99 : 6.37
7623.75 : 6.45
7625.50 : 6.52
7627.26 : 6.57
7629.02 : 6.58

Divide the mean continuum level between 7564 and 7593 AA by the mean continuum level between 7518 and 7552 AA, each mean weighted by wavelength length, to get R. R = 1.00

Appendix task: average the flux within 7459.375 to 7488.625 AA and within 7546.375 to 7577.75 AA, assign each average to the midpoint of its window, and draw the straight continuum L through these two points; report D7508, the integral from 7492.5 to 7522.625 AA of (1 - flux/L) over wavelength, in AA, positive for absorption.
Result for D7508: 0.2 AA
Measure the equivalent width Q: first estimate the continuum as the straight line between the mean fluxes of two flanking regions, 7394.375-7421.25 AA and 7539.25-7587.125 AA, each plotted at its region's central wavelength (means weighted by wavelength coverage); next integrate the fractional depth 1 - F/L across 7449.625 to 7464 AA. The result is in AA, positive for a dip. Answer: 0.0 AA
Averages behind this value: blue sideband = 6.28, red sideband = 6.32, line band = 6.28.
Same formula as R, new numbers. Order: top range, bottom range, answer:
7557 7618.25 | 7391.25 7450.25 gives 1.01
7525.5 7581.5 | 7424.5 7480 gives 1.01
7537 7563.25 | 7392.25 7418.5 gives 1.00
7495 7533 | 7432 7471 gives 1.00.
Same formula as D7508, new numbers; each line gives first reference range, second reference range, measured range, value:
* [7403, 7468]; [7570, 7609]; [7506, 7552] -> 0.0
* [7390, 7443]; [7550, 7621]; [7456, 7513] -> 0.2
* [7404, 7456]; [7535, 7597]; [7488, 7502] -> 0.1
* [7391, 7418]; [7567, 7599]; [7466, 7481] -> -0.1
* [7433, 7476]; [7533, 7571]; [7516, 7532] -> 0.0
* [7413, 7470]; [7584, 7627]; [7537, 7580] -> 0.2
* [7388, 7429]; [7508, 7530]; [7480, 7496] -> 0.0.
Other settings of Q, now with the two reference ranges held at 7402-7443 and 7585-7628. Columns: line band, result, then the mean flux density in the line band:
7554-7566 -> 0.1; 6.33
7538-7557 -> 0.1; 6.31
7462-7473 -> 0.0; 6.3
